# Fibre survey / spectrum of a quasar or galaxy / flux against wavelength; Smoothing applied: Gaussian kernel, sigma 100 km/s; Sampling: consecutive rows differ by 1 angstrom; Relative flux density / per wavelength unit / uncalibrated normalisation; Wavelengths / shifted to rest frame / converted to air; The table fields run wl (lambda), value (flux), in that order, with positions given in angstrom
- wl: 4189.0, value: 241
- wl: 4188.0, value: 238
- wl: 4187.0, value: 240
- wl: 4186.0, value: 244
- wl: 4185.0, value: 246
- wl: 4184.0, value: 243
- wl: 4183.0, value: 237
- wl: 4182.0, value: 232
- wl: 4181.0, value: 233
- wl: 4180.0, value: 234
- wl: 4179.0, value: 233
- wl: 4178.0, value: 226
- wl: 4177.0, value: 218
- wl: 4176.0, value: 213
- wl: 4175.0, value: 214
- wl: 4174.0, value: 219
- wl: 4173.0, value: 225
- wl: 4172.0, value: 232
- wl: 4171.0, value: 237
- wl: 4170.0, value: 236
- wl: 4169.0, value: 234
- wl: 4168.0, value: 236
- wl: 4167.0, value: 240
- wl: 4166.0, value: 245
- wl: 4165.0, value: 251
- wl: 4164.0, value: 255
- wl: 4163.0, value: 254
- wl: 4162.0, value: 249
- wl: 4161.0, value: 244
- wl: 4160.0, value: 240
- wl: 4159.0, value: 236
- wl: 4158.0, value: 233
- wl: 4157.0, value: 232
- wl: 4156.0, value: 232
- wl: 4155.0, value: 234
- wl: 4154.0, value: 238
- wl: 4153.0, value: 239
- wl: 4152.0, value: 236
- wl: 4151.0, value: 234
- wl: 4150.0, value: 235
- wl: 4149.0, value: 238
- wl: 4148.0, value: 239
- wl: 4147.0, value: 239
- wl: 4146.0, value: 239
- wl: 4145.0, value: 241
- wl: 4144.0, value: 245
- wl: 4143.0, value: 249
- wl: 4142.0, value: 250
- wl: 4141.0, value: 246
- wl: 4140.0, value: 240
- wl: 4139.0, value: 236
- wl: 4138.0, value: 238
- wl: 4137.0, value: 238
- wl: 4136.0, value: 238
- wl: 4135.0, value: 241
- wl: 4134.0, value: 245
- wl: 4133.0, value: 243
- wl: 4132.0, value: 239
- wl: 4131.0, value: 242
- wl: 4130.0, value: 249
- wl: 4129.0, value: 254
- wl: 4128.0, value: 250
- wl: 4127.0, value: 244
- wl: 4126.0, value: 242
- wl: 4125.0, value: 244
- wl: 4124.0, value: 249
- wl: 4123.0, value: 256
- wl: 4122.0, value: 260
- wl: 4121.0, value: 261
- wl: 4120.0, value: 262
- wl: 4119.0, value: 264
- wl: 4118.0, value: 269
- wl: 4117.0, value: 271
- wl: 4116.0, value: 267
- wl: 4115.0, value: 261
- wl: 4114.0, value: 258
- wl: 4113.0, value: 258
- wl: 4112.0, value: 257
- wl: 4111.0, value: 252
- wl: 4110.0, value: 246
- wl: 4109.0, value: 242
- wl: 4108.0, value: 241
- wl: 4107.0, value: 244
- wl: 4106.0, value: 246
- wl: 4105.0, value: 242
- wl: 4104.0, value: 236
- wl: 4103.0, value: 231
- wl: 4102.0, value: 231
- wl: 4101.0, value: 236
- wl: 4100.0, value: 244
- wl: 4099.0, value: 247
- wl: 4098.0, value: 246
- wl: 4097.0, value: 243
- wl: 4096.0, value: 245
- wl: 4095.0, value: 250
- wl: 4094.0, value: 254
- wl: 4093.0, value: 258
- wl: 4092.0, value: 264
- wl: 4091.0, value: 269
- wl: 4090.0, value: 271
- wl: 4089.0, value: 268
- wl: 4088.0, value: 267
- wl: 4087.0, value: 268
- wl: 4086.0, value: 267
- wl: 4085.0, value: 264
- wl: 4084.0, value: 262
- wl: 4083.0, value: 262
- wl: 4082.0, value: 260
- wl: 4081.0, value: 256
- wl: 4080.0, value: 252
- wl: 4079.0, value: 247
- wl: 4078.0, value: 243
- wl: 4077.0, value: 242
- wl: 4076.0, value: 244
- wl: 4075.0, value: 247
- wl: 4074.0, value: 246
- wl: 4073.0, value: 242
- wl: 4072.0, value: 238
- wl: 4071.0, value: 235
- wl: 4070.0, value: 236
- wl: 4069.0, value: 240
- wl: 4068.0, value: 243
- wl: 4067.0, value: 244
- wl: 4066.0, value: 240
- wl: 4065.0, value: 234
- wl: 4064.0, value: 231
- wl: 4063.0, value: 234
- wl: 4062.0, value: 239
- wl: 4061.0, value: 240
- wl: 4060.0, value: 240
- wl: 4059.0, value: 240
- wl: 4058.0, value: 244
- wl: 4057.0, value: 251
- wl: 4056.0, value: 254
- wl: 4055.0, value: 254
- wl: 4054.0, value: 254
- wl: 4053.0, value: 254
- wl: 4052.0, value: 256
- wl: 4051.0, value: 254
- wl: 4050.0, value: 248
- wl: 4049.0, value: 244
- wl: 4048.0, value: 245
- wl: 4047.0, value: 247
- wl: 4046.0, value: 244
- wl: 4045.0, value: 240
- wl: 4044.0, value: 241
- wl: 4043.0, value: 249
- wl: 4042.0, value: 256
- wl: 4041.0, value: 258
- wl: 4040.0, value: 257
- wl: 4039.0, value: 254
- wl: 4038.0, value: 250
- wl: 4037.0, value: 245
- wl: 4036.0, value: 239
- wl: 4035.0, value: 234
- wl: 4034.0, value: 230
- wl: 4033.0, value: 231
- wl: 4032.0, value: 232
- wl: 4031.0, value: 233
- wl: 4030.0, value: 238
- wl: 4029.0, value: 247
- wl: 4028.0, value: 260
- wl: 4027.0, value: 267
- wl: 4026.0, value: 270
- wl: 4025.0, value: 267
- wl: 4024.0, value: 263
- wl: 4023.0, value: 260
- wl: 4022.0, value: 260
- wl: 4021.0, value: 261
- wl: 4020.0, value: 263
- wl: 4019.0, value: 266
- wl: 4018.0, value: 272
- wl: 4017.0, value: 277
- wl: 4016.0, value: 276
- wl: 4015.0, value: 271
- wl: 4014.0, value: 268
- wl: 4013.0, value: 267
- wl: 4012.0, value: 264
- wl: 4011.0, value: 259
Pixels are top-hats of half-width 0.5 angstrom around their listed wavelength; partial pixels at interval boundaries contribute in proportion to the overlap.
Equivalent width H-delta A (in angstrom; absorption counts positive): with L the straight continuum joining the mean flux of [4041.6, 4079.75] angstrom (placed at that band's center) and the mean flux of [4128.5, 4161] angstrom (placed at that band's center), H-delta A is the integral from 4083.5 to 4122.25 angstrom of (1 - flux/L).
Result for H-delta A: -2.0 angstrom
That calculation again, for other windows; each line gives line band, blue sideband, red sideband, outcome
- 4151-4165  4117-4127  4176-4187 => 0.1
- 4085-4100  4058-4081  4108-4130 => -0.6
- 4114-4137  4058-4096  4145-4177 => -1.0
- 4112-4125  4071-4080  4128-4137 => -0.9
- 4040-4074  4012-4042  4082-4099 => 1.7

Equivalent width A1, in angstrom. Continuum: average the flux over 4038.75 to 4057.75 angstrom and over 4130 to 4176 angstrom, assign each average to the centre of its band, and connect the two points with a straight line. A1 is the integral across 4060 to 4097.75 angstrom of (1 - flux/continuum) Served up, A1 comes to -0.4 angstrom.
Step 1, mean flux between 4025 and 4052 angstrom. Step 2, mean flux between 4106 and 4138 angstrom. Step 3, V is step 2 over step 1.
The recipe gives 1.0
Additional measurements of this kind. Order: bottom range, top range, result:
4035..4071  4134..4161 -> 0.97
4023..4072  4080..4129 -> 1.03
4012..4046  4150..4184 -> 0.92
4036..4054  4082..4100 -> 1.04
